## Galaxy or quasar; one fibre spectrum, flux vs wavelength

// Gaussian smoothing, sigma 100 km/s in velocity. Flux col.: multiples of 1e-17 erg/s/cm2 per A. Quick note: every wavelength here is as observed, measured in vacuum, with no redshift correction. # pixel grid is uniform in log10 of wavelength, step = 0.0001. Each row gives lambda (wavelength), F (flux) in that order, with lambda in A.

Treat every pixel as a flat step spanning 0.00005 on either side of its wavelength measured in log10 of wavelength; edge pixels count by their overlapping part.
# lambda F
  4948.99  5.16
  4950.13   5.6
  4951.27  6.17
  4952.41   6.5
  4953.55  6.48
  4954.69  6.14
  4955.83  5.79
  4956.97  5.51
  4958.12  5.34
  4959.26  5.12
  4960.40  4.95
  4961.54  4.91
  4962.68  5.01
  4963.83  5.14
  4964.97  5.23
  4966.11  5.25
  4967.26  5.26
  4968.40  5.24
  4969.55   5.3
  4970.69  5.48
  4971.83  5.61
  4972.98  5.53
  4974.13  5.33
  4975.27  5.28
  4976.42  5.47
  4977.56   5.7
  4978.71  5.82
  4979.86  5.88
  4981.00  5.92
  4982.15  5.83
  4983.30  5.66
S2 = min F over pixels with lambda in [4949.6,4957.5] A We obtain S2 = 5.51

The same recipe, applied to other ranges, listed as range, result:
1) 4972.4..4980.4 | 5.28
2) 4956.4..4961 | 4.95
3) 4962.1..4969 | 5.01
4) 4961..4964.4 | 4.91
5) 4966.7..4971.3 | 5.24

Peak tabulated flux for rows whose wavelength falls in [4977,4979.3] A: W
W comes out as 5.82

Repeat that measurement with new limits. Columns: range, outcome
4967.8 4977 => 5.61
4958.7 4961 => 5.12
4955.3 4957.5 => 5.79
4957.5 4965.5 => 5.34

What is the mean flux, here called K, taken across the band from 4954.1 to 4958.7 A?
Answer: 5.69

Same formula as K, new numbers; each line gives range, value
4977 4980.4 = 5.79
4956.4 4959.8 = 5.32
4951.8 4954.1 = 6.49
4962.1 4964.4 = 5.07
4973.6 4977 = 5.37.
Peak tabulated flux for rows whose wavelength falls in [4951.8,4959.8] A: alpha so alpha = 6.5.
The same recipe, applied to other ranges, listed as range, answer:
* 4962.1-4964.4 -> 5.14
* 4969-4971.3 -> 5.48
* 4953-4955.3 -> 6.48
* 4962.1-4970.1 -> 5.3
